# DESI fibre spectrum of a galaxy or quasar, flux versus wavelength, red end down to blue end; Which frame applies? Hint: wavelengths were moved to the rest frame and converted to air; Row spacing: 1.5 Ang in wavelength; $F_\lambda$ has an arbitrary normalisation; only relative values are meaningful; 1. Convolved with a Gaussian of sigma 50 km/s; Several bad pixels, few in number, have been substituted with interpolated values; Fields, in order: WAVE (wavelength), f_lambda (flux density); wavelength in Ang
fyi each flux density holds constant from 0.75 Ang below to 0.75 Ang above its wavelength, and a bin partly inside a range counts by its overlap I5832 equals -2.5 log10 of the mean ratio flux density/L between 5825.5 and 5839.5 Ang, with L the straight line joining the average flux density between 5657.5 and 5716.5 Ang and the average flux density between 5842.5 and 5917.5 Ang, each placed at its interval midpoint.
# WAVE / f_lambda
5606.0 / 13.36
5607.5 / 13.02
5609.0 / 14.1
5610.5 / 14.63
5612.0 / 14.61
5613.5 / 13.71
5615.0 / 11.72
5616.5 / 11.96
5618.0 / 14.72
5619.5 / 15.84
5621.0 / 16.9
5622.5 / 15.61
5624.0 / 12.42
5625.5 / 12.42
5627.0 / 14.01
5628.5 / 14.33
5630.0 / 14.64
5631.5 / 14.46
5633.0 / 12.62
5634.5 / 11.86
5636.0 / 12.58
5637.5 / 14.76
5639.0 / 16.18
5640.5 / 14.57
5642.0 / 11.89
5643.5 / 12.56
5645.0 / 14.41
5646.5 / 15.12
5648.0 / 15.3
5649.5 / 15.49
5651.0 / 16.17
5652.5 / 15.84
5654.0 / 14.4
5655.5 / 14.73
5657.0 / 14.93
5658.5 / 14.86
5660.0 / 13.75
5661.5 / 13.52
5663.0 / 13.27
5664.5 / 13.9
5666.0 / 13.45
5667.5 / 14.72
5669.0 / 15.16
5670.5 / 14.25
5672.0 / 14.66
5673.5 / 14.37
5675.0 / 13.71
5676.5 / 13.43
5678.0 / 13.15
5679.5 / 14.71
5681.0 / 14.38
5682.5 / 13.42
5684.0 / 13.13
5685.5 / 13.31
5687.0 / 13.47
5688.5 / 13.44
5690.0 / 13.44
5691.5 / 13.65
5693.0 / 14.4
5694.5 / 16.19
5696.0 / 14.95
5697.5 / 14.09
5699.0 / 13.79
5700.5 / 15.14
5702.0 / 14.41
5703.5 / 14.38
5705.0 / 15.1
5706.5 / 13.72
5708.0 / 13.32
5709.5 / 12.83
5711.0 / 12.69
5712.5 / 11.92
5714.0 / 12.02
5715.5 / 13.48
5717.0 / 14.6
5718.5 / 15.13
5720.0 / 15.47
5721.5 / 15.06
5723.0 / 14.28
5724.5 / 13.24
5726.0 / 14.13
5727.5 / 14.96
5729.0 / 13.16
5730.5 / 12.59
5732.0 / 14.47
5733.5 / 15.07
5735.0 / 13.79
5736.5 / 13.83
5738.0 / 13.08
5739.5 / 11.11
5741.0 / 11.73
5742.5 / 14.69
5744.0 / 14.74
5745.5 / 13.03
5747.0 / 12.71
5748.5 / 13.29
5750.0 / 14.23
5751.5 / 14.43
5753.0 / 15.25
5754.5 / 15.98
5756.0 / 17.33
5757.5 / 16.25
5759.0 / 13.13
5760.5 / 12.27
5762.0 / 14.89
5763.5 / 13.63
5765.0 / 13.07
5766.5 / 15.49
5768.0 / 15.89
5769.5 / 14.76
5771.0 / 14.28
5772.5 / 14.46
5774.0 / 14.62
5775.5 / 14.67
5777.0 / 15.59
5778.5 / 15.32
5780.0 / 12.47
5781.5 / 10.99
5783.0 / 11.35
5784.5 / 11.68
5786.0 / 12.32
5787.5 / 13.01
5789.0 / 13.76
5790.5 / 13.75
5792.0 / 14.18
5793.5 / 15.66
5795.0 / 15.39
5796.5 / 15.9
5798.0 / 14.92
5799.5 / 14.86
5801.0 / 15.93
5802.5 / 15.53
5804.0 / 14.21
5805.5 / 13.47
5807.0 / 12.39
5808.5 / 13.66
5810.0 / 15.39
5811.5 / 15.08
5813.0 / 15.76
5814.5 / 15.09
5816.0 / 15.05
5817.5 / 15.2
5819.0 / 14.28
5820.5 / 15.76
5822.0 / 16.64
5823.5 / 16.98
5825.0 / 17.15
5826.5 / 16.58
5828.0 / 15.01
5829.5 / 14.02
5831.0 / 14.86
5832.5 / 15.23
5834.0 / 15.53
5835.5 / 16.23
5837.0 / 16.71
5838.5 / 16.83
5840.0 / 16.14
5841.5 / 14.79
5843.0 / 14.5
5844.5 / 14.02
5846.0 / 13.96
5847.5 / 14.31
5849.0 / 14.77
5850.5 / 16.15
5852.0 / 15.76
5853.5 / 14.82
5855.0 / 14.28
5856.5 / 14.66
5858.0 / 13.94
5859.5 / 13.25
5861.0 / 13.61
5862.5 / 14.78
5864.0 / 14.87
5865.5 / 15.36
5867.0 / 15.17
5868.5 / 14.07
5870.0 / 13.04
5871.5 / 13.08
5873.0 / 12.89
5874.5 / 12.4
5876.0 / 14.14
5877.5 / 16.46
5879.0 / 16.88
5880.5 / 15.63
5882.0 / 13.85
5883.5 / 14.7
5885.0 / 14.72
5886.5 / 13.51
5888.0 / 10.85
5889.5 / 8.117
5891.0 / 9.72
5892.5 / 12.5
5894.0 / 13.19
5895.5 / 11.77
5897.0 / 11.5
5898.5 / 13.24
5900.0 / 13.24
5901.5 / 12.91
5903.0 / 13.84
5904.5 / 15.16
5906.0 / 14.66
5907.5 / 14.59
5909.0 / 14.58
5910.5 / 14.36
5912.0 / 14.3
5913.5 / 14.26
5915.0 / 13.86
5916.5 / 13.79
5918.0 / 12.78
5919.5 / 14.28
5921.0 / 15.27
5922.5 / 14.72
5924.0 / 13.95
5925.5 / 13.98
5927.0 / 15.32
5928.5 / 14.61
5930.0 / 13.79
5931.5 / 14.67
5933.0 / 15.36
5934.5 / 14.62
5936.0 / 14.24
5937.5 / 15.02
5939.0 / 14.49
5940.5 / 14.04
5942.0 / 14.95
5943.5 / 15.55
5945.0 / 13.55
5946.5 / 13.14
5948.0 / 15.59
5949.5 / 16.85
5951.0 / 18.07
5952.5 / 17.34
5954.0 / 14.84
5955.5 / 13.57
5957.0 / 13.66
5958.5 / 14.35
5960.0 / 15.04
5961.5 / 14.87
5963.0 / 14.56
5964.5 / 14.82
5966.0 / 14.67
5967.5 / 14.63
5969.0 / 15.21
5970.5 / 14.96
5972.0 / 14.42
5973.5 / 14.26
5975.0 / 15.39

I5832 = -0.13 mag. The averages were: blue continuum 13.9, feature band 15.7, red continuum 13.9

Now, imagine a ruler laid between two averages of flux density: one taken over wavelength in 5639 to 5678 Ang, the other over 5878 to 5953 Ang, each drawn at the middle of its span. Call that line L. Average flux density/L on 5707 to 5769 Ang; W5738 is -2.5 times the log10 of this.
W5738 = 0.02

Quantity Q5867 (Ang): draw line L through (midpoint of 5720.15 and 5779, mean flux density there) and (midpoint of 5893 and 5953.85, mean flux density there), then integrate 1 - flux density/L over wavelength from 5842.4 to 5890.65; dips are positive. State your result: 0.8 Ang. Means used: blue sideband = 14.2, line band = 14.1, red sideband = 14.4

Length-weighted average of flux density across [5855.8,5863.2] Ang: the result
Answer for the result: 14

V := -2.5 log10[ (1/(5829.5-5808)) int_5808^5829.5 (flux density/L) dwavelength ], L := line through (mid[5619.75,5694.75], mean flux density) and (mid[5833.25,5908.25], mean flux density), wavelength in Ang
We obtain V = -0.10 mag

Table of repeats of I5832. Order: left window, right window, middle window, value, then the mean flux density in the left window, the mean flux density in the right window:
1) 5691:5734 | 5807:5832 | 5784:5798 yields 0.07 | 14.1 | 15.3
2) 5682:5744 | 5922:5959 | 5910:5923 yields 0.04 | 13.8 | 14.8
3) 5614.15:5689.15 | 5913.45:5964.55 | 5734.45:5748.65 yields 0.09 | 14.1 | 14.7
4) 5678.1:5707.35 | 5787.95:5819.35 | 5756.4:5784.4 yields 0.04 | 14.1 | 14.7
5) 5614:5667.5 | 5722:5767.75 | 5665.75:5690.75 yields 0.02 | 14.2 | 14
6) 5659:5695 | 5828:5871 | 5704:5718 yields 0.06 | 13.9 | 14.8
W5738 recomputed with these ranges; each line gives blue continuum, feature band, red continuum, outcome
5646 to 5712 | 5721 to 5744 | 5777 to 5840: 0.06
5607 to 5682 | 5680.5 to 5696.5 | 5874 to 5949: 0.01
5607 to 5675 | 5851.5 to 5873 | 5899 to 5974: 0.02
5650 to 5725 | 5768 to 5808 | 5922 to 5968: 0.02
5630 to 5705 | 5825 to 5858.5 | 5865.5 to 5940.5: -0.09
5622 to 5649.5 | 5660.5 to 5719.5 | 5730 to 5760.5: 0.00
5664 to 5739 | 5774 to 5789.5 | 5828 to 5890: 0.08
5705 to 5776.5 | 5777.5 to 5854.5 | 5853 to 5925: -0.07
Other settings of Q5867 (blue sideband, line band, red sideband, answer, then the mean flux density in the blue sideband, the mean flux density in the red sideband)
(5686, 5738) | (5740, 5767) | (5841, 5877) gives -0.2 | 14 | 14.3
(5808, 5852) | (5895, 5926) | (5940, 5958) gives 2.7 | 15.4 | 15.1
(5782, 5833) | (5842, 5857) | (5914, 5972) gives 0.0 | 14.7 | 14.7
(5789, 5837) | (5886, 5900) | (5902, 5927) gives 2.7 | 15.2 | 14.3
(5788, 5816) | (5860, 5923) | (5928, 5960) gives 4.6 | 14.7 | 14.9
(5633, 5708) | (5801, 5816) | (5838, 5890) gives -0.3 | 14.2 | 14.3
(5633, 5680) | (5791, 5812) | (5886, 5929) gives -1.5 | 14.2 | 13.4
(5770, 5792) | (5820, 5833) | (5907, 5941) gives -1.9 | 13.5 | 14.4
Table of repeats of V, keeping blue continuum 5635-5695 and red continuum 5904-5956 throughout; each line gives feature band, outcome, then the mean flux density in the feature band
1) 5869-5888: 0.035 mag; 14.1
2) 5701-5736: 0.030 mag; 13.9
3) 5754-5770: -0.029 mag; 14.8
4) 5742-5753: 0.031 mag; 13.9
